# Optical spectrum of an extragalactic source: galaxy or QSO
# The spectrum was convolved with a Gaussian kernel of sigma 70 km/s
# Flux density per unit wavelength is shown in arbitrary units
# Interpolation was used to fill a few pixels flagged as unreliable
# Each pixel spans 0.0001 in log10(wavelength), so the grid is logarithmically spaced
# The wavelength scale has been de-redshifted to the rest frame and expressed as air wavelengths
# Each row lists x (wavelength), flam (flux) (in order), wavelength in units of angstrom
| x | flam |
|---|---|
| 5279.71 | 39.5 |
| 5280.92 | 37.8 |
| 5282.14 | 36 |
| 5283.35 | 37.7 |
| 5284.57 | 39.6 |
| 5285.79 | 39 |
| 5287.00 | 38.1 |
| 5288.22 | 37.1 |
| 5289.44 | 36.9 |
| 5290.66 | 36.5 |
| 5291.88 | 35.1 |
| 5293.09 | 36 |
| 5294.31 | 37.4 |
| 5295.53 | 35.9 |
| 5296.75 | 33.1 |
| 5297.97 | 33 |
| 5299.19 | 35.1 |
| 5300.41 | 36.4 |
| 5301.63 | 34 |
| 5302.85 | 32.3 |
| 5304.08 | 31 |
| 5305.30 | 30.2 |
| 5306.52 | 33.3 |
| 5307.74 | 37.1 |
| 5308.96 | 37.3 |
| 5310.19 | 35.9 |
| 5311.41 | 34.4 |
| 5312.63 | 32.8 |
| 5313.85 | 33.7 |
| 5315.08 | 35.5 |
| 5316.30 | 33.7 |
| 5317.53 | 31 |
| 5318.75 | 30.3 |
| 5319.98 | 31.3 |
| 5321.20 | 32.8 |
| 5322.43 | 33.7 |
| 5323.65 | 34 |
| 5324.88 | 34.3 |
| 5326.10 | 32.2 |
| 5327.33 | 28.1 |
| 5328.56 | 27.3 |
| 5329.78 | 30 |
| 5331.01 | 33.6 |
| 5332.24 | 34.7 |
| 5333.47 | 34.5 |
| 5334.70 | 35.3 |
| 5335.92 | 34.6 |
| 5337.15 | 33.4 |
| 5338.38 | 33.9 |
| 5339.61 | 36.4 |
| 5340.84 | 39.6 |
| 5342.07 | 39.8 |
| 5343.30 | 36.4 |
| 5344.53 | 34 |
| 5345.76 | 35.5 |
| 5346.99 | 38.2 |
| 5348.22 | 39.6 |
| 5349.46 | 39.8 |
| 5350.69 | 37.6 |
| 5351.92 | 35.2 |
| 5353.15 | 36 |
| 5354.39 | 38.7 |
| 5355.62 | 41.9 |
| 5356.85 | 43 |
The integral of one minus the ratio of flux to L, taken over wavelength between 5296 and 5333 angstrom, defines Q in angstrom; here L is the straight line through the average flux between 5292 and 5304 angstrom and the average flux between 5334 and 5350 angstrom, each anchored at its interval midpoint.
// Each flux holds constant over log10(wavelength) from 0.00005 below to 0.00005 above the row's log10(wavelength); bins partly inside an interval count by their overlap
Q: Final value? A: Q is 2.4 angstrom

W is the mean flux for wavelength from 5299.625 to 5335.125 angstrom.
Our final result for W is 33.1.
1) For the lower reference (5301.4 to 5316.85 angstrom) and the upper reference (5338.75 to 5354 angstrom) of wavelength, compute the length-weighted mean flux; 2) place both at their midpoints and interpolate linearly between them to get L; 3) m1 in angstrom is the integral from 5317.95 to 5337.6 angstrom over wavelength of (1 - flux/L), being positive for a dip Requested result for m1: 1.7 angstrom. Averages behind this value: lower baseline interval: 33.9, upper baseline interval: 37.3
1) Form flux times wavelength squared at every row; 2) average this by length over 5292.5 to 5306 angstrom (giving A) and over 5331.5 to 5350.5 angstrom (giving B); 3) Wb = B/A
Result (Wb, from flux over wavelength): 1.1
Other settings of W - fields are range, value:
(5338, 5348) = 36.9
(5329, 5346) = 35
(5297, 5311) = 34.1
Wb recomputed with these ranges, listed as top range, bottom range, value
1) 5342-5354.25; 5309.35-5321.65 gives 1.13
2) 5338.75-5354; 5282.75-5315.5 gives 1.07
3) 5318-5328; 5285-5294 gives 0.88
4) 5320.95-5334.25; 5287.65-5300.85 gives 0.92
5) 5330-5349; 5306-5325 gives 1.07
